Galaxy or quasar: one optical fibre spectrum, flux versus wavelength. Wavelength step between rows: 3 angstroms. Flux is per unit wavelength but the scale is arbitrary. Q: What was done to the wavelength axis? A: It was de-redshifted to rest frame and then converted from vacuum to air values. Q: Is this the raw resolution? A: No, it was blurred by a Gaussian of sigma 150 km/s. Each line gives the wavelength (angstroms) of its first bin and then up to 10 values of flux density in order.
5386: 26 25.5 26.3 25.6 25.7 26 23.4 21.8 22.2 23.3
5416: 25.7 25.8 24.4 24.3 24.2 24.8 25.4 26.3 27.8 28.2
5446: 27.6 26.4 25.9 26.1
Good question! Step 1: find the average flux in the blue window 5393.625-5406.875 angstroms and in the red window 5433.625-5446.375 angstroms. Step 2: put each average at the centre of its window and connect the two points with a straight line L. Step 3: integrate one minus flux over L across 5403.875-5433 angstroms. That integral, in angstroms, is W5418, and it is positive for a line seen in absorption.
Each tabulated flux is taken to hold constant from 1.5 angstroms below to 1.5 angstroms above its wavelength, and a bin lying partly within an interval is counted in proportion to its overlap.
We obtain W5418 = 2.1 angstroms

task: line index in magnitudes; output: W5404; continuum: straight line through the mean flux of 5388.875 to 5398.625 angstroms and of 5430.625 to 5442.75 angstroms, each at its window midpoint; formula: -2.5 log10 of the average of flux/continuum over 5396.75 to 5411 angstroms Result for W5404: 0.09 mag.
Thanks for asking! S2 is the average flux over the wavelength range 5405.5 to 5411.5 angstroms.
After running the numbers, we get 22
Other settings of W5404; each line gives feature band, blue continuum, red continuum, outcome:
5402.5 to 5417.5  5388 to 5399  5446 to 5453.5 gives 0.119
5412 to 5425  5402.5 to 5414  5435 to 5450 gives -0.035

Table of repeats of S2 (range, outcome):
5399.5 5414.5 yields 23.3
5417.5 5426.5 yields 24.8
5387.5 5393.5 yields 25.9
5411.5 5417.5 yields 24.5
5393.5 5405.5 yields 25.2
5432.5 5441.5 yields 26.5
